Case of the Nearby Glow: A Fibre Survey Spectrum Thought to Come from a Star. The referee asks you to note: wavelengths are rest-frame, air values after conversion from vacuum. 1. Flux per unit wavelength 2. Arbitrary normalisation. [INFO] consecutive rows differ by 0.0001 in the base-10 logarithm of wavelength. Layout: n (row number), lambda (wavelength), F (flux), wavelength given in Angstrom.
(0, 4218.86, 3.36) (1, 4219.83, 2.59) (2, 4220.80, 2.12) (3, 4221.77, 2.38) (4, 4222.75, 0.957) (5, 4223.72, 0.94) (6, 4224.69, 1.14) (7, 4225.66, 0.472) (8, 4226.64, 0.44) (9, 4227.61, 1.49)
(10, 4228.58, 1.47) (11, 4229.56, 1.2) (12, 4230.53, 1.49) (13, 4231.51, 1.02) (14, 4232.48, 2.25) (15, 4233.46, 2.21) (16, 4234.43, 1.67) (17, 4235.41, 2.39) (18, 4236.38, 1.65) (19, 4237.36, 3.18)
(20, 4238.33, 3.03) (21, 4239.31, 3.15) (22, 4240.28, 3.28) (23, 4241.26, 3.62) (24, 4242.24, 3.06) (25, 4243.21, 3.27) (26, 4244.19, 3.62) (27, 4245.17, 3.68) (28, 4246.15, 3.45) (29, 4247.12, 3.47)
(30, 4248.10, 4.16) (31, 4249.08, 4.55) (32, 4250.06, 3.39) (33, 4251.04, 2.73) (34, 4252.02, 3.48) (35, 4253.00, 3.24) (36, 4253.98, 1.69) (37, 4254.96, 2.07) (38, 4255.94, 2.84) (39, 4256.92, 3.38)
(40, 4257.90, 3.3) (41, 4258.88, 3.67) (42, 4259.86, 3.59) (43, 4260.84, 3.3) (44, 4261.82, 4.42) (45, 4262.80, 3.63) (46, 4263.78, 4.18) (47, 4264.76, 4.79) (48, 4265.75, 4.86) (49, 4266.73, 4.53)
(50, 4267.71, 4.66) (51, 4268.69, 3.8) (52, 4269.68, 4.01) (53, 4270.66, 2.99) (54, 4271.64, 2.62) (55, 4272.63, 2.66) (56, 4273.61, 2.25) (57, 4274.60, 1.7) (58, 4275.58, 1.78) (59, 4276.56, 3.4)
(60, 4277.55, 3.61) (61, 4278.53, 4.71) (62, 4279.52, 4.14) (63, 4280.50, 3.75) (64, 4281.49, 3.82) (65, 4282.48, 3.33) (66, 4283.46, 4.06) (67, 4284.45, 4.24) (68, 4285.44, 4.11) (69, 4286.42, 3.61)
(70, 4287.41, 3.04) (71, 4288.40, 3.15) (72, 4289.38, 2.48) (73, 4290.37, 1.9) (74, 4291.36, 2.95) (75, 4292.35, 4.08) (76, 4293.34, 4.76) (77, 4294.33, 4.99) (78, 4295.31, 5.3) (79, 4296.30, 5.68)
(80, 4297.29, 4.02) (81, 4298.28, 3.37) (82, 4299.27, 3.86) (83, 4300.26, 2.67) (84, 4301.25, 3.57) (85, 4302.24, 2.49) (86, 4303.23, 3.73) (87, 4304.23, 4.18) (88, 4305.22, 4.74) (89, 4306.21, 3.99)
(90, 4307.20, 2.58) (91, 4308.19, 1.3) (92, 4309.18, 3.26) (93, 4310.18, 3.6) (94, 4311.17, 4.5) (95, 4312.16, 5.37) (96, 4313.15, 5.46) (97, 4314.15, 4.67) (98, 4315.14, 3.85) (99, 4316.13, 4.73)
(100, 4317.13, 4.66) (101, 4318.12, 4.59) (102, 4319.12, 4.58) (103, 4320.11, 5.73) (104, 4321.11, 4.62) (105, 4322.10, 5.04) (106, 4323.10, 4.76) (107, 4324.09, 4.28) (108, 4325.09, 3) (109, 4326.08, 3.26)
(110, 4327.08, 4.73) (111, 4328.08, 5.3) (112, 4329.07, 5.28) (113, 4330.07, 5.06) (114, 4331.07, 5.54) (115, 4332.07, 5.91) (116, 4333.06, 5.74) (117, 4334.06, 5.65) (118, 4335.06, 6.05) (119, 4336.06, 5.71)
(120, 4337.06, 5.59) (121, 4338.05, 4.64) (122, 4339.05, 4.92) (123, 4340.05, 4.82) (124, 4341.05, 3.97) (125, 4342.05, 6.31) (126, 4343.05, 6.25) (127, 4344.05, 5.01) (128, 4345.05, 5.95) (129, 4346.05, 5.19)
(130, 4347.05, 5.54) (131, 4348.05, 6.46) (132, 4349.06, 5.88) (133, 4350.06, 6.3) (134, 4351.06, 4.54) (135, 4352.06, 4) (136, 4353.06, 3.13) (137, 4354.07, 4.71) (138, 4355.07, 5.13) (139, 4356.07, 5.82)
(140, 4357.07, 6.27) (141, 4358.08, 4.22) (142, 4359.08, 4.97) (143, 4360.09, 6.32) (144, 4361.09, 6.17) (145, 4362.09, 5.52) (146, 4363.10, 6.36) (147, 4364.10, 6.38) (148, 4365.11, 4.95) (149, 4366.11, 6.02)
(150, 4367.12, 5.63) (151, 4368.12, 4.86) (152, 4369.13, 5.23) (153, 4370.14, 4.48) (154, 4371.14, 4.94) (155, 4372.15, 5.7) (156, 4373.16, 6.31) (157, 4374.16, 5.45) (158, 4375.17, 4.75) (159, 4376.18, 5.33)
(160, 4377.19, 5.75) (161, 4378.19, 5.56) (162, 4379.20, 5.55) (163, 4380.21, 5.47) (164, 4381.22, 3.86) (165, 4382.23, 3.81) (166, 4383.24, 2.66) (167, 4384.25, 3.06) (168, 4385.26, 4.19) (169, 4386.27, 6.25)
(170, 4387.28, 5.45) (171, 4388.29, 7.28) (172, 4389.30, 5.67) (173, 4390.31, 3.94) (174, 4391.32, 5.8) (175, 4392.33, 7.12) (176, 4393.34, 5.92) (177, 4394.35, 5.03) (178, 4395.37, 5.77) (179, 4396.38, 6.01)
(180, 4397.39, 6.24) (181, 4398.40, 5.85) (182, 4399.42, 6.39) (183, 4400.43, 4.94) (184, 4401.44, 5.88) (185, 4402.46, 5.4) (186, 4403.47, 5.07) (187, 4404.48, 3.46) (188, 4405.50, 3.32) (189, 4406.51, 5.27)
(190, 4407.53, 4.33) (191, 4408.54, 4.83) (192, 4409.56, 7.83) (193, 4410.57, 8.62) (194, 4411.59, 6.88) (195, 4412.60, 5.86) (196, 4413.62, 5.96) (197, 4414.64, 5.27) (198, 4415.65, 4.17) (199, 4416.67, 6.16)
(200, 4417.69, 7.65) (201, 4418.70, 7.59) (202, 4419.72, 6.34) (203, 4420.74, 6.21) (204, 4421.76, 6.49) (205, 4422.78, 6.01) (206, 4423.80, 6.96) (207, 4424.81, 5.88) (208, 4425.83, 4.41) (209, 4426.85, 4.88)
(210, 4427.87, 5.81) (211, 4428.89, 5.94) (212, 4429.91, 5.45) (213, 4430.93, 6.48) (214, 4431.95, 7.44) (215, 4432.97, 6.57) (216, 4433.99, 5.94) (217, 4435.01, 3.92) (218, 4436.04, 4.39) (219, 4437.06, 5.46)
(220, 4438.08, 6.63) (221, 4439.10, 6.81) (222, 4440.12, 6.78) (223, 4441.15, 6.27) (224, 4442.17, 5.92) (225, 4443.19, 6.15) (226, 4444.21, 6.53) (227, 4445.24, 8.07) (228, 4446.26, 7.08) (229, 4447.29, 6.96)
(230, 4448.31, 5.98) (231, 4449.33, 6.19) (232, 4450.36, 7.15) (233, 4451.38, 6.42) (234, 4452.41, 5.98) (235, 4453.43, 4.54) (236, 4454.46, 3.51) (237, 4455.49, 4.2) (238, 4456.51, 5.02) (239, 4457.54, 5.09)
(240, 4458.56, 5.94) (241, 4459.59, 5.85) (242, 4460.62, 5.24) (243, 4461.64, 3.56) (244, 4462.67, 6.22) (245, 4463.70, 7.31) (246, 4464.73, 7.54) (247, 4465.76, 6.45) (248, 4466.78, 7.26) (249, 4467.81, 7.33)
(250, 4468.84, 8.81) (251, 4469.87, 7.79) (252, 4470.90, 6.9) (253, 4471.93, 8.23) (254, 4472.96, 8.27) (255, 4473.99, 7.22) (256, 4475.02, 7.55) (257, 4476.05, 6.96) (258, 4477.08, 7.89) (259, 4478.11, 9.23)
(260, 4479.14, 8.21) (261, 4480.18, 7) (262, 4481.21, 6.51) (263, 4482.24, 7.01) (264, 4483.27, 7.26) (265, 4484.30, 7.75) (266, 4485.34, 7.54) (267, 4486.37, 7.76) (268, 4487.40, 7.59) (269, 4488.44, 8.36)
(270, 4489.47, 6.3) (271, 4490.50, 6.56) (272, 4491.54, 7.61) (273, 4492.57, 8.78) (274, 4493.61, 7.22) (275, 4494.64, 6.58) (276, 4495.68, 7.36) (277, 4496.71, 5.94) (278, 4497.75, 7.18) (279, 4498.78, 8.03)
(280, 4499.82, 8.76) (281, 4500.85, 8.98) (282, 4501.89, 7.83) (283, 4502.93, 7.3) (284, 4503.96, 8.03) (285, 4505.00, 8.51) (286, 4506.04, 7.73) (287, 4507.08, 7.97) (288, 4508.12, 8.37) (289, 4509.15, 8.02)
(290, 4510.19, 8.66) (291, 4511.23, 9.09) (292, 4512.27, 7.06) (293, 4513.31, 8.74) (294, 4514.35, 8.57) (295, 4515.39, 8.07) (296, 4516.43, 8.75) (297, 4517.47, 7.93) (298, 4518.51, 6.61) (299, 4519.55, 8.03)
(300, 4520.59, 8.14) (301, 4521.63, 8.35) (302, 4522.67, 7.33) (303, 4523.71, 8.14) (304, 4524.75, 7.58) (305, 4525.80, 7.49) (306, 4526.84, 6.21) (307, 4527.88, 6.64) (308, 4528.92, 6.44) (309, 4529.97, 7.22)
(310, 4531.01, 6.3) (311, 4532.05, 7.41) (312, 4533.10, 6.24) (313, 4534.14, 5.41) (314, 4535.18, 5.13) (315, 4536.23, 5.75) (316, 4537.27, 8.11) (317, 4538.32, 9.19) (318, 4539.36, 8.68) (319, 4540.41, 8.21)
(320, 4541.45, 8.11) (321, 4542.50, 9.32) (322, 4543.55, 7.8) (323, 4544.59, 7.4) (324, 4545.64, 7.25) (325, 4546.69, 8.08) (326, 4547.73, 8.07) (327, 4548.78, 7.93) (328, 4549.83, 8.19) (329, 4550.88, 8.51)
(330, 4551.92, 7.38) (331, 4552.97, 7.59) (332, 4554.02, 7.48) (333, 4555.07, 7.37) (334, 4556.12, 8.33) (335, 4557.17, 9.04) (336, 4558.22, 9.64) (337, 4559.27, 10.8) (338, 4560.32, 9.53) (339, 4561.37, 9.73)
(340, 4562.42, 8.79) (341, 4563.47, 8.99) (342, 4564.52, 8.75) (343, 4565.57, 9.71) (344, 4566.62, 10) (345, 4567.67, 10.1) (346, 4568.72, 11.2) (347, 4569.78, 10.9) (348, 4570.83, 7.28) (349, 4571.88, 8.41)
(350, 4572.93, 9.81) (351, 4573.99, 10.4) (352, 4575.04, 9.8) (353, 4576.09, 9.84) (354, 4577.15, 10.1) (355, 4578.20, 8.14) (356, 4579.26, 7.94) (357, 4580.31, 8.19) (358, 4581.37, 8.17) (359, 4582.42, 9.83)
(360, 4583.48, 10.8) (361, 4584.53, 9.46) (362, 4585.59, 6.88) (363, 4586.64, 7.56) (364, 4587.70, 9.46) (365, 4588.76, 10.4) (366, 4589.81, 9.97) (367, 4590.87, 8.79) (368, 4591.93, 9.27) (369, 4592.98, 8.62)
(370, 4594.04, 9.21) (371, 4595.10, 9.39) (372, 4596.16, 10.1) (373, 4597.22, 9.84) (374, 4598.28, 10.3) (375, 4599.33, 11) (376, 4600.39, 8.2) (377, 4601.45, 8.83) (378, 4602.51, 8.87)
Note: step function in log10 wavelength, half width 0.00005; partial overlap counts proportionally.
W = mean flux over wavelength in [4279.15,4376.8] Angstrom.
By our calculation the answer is 4.69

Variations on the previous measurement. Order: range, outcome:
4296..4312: 3.61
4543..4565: 8.41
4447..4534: 7.21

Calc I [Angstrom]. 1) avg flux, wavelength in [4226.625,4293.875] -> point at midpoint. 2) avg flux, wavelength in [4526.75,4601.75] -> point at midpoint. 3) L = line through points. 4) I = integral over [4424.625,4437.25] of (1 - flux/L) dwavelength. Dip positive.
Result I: 1.3 Angstrom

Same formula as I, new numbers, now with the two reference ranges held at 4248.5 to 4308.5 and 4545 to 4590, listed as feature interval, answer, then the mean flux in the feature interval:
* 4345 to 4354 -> -0.5 Angstrom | 5.16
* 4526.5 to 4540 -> 2.4 Angstrom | 6.85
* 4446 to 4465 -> 3.1 Angstrom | 5.74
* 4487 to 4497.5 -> 0.5 Angstrom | 7.22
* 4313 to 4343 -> -3.3 Angstrom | 4.96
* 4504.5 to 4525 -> -0.3 Angstrom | 8.09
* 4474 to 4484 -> -0.3 Angstrom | 7.51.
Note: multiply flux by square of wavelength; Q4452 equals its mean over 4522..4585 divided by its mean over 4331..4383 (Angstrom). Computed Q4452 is 1.71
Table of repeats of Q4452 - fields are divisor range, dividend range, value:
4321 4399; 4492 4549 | 1.57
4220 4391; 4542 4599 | 2.48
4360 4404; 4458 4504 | 1.41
